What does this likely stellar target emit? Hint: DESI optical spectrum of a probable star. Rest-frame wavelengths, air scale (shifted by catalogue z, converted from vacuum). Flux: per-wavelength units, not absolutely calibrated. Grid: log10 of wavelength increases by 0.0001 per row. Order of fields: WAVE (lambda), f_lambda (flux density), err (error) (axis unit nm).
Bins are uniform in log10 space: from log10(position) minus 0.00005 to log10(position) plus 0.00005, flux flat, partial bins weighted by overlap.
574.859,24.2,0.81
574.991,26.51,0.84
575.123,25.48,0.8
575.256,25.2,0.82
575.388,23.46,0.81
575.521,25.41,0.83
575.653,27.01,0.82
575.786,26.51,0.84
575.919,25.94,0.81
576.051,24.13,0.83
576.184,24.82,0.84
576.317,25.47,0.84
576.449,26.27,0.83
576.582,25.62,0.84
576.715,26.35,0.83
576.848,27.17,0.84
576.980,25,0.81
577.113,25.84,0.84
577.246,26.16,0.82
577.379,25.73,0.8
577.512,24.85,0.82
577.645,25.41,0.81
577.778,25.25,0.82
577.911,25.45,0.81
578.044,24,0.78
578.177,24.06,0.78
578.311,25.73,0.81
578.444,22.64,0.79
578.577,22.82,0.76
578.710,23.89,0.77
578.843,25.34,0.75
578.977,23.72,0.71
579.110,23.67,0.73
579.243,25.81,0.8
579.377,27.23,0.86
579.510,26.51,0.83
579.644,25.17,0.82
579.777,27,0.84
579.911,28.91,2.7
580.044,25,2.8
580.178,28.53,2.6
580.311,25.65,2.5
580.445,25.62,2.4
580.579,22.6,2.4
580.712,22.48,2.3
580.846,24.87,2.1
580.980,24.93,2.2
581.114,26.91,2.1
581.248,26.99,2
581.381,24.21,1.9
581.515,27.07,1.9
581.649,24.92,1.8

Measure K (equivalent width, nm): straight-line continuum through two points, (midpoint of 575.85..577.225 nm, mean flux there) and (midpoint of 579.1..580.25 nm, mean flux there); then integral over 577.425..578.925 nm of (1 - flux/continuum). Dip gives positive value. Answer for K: 0.09 nm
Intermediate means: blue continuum 25.7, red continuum 26.6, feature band 24.5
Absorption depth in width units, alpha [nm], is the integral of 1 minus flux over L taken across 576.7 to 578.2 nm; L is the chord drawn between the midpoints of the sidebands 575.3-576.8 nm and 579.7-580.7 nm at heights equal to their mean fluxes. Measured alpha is 0.01 nm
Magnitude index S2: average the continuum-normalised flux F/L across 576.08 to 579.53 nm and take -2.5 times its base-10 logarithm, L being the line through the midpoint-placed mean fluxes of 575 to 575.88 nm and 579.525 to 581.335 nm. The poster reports 0.02 mag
